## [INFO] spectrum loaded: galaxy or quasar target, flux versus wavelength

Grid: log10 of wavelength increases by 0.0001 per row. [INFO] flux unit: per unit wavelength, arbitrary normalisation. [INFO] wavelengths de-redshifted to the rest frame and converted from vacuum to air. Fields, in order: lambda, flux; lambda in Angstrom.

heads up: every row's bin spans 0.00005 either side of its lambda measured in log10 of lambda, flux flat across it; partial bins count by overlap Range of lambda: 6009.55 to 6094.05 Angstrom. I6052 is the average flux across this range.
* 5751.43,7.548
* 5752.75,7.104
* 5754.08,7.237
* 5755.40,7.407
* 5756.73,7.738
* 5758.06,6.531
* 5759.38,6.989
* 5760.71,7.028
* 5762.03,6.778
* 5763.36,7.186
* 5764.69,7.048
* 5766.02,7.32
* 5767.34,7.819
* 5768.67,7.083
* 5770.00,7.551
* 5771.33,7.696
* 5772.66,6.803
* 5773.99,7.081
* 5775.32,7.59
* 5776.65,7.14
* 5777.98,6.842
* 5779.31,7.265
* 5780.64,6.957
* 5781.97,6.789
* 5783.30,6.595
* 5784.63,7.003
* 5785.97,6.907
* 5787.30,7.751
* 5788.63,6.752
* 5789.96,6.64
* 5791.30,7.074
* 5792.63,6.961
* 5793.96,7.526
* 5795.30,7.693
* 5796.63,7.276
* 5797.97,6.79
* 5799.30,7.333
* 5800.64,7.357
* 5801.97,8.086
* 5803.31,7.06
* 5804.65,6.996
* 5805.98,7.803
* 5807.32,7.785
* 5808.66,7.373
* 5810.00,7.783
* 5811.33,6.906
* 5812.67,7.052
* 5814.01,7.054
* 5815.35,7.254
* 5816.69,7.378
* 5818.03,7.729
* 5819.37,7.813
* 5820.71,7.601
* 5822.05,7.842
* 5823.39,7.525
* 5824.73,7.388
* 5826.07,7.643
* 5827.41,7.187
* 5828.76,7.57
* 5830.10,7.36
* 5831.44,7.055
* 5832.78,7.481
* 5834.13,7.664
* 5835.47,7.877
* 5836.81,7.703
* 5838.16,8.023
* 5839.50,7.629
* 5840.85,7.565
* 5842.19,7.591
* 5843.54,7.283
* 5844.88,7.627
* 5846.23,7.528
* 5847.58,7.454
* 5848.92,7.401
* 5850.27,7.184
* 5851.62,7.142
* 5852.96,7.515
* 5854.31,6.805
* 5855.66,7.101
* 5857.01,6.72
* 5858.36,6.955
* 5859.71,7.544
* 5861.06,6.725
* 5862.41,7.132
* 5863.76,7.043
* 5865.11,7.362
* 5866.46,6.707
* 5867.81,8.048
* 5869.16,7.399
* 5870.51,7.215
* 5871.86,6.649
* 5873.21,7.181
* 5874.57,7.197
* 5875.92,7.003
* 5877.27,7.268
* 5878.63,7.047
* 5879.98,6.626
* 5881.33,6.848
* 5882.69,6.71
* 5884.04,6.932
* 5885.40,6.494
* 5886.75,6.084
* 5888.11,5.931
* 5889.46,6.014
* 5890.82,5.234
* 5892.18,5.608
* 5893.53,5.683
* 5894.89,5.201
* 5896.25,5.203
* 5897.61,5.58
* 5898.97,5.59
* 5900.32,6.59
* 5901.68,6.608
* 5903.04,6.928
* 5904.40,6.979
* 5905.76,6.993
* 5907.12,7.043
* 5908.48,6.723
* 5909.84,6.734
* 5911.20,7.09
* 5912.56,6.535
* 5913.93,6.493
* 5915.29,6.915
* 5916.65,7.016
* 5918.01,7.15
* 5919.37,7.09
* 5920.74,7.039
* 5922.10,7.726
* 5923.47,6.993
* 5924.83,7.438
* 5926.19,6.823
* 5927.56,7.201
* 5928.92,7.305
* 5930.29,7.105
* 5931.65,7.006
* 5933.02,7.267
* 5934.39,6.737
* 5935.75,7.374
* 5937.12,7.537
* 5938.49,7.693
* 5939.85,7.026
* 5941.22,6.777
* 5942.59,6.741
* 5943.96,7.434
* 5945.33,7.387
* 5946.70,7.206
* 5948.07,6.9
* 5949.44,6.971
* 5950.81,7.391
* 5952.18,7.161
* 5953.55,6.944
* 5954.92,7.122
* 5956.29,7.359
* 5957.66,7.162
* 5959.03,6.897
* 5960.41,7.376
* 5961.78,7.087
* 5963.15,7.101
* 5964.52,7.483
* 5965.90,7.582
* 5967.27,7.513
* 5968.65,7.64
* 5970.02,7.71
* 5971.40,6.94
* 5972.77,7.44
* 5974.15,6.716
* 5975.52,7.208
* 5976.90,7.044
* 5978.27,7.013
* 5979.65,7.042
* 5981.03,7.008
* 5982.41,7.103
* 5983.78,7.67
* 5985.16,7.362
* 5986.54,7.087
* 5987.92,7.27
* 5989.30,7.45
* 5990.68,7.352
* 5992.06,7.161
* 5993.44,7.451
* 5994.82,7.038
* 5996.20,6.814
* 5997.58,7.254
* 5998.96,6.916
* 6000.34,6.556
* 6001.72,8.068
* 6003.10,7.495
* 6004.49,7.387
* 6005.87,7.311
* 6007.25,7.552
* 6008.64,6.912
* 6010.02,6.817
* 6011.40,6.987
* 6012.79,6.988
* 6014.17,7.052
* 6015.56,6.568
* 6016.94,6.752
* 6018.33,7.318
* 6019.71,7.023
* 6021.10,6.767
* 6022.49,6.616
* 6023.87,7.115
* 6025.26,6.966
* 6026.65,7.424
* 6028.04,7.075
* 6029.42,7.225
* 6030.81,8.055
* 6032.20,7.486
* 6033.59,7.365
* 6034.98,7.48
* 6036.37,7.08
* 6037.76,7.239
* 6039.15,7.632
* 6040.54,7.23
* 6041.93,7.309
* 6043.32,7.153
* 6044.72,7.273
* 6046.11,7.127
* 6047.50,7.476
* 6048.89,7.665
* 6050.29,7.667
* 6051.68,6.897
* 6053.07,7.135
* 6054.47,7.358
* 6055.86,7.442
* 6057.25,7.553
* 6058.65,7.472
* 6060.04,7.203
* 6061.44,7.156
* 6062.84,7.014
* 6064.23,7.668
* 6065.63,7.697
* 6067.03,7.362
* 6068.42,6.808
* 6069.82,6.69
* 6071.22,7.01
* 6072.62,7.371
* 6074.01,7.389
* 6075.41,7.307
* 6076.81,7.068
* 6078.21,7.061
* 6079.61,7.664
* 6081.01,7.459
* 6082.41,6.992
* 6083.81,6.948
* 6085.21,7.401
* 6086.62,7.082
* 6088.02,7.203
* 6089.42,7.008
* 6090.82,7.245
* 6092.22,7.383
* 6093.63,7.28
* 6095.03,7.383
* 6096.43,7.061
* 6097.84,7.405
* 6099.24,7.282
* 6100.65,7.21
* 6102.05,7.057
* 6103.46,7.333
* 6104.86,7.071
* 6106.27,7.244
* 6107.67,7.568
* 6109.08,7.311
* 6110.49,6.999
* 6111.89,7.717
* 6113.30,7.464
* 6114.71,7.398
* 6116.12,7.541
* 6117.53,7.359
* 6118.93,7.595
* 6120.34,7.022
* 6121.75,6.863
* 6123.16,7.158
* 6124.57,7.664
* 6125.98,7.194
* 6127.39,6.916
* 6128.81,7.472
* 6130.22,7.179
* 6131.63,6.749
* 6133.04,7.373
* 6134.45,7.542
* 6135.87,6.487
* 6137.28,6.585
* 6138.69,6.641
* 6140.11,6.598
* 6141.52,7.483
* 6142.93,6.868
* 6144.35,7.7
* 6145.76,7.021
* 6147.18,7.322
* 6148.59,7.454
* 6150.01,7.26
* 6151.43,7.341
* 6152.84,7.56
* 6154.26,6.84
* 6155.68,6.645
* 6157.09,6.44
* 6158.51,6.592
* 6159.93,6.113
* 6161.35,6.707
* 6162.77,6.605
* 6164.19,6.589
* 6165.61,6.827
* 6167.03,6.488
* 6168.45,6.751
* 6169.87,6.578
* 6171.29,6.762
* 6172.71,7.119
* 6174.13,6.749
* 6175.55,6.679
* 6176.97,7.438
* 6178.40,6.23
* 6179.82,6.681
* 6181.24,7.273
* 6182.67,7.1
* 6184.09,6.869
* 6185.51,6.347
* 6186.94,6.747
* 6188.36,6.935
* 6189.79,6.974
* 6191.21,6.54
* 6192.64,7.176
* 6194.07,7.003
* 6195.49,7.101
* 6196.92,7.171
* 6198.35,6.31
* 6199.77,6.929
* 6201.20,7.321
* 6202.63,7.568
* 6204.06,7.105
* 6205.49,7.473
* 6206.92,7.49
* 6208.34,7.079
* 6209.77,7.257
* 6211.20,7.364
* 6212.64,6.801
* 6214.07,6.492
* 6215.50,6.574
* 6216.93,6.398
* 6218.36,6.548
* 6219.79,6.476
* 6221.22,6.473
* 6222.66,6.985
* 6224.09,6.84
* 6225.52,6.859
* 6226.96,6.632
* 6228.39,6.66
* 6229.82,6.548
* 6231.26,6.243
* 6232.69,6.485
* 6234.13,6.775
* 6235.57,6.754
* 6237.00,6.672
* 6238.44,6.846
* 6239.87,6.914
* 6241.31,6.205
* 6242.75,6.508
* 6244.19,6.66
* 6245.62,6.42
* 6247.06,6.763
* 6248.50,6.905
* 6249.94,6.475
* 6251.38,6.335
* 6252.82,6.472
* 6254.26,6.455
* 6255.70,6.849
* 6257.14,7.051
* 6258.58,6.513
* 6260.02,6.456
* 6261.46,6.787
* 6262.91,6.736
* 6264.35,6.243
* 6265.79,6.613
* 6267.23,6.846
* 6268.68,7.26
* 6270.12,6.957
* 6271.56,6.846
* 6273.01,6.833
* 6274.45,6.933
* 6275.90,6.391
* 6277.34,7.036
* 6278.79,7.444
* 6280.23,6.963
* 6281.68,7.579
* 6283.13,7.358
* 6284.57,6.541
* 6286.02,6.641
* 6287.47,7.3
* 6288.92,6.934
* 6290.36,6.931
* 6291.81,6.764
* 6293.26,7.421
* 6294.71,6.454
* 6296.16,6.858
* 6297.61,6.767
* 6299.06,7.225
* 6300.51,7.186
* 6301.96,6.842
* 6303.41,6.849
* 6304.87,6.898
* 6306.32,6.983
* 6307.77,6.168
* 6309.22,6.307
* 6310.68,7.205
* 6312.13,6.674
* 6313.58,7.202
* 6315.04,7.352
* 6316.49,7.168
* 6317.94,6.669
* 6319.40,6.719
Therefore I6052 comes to 7.22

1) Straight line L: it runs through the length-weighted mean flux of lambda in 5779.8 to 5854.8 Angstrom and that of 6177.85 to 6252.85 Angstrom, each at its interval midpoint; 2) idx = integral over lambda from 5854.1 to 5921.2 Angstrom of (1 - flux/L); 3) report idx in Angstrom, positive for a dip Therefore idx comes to 5.3 Angstrom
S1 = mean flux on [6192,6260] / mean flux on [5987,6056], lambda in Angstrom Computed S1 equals 0.94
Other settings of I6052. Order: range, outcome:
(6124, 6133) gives 7.2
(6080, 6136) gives 7.25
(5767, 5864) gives 7.32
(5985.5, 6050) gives 7.21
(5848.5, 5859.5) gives 7.11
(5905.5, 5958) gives 7.09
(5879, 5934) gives 6.62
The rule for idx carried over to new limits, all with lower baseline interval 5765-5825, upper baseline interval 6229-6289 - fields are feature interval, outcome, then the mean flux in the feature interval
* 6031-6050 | -1.0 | 7.37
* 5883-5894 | 1.8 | 6.03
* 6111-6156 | -1.9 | 7.19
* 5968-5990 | -0.5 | 7.23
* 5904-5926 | 0.5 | 6.99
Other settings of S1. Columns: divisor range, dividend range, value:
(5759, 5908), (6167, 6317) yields 0.96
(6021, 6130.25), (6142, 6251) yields 0.94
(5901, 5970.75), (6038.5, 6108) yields 1.02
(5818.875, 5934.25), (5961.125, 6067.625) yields 1.03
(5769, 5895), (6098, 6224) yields 0.98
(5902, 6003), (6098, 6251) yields 0.97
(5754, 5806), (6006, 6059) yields 1.01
